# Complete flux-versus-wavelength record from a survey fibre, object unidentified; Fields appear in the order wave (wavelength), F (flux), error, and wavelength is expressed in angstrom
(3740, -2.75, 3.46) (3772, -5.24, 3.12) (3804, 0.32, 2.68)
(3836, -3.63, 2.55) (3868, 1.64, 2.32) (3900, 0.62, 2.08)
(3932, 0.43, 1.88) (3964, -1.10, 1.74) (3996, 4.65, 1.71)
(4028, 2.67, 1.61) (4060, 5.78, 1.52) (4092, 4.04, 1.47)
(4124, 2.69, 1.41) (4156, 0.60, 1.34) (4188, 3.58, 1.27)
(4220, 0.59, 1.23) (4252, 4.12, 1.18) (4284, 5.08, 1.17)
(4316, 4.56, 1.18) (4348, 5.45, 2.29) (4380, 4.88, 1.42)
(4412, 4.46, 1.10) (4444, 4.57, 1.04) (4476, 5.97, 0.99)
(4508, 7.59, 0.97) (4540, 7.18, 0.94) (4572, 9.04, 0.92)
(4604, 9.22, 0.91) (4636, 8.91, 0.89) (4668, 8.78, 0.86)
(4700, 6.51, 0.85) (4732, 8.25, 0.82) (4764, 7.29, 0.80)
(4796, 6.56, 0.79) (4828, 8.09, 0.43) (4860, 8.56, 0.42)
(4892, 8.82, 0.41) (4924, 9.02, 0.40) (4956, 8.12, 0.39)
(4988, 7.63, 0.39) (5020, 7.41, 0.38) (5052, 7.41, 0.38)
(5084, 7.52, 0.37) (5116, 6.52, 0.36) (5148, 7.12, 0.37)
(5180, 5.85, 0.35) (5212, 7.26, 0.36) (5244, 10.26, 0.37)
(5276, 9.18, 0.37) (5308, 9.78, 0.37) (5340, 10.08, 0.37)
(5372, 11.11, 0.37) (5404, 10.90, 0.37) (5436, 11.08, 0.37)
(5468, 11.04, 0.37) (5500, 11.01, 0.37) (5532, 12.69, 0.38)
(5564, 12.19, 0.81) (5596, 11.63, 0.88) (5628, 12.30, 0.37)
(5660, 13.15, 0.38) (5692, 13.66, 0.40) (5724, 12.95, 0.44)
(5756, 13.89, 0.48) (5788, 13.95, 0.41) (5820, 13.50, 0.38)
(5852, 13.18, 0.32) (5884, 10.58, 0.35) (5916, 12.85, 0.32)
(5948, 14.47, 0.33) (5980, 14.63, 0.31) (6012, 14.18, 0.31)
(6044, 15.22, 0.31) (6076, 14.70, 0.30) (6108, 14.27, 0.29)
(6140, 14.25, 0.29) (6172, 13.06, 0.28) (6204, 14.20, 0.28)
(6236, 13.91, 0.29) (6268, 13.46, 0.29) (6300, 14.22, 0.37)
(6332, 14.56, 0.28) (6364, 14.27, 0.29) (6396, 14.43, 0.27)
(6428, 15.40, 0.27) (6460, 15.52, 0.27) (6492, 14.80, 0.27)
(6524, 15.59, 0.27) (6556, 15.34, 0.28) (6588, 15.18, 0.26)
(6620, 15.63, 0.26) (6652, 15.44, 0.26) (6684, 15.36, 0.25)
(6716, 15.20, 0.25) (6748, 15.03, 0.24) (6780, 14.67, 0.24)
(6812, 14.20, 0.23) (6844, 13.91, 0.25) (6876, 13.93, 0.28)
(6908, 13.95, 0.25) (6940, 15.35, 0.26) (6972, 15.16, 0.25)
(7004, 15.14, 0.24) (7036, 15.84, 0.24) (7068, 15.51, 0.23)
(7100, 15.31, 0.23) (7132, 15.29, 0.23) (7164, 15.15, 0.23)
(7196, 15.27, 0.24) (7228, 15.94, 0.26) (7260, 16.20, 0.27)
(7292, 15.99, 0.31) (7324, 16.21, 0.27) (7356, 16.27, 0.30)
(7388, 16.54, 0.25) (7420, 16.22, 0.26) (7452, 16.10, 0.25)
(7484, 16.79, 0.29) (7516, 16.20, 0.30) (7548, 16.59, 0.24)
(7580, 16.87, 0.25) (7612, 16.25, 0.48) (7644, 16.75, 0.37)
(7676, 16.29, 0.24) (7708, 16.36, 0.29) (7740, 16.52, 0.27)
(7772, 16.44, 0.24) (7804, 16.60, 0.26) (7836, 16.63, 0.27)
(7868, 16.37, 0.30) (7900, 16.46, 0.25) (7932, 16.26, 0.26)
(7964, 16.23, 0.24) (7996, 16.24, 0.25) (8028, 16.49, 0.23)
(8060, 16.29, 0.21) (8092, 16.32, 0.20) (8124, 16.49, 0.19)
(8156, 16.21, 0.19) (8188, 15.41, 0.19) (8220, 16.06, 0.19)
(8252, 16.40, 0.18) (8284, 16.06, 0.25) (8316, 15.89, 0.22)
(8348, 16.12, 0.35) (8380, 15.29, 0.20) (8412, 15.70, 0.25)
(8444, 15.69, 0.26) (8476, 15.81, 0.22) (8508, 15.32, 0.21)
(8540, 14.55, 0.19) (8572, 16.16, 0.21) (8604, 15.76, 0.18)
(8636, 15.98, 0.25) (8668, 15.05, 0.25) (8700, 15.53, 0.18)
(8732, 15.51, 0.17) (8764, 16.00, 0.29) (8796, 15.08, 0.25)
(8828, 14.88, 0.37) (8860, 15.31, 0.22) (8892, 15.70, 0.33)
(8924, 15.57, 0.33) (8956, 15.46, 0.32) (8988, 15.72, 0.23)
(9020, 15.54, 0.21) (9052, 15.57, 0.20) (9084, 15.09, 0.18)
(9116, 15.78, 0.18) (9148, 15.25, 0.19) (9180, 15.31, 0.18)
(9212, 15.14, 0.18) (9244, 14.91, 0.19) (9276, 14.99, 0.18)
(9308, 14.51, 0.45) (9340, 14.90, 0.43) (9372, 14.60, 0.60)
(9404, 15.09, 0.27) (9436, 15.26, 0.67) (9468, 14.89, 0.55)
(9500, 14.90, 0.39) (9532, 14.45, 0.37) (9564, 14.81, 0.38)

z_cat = 0.00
